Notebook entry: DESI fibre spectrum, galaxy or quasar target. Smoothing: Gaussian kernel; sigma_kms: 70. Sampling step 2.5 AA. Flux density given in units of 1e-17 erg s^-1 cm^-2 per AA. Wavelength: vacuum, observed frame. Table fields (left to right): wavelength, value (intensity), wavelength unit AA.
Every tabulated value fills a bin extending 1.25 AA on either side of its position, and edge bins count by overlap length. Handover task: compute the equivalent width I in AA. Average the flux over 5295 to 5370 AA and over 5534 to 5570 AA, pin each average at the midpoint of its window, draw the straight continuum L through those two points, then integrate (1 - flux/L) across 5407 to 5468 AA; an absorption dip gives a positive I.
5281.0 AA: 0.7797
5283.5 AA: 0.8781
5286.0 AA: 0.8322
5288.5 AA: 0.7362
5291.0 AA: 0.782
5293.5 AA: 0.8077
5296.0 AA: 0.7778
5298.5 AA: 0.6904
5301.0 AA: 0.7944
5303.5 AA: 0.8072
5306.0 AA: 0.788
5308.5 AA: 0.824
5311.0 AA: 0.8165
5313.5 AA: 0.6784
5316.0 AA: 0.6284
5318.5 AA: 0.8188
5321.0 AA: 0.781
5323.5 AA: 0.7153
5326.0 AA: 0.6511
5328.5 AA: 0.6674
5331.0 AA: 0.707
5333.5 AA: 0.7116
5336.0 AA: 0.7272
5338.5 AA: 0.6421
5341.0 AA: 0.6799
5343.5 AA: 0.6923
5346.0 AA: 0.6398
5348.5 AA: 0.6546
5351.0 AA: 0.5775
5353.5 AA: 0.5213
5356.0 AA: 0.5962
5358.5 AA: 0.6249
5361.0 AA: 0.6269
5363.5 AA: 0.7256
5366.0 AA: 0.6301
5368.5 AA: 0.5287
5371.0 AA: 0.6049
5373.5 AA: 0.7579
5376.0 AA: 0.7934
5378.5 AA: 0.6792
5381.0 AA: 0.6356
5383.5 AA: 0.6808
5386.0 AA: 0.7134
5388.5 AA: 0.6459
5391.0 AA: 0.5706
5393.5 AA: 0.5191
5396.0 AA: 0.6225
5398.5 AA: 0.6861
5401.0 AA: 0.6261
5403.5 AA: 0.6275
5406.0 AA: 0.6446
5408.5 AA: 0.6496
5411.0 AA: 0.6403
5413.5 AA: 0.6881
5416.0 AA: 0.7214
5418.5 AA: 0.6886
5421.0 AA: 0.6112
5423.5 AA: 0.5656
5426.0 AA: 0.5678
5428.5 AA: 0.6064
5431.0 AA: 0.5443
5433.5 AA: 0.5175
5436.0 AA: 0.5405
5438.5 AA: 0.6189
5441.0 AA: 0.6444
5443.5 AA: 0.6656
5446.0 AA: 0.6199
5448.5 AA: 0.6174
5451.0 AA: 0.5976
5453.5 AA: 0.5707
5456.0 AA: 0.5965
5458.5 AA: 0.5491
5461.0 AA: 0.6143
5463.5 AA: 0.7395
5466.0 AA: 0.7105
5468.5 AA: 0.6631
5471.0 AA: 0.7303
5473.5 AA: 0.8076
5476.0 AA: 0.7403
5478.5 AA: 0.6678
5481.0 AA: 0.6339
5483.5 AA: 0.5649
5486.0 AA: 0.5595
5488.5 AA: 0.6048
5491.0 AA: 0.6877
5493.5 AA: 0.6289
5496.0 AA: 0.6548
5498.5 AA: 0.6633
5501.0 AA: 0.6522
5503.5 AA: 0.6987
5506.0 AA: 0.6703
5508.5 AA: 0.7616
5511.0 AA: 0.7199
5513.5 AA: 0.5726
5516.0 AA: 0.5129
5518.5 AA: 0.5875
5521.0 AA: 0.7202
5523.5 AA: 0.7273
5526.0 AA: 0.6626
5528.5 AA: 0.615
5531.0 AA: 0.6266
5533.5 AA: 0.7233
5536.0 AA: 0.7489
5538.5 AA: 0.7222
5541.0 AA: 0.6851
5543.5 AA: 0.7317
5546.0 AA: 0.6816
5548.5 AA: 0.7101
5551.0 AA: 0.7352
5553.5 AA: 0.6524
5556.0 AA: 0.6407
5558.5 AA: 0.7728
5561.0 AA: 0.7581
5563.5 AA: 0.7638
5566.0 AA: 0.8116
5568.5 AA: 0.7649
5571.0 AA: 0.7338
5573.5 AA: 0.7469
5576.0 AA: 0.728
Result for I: 7.5 AA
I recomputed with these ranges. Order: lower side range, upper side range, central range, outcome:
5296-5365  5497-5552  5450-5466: 1.53 AA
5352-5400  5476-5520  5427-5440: 1.49 AA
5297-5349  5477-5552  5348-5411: 5.96 AA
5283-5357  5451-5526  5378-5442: 5.66 AA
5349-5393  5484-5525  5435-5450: 0.62 AA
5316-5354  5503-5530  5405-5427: 0.91 AA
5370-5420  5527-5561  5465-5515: 1.12 AA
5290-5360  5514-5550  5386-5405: 2.04 AA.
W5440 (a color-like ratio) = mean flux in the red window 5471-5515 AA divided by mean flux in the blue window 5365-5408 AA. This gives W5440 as 1.03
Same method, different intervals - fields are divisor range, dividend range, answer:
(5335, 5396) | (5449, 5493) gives 1.01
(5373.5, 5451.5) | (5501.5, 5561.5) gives 1.08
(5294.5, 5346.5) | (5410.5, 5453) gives 0.84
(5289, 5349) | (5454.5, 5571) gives 0.93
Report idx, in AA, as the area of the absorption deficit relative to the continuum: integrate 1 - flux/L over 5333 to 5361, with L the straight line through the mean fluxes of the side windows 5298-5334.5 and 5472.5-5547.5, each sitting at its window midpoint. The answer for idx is 3.4 AA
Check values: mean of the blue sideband 0.74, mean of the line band 0.64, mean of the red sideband 0.667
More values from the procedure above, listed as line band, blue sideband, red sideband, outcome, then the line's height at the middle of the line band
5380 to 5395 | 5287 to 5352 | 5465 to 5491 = 1.6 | 0.7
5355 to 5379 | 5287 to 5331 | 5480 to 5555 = 2.3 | 0.726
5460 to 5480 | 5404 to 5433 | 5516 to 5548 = -1.8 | 0.651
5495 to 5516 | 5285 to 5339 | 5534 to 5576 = 1.9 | 0.732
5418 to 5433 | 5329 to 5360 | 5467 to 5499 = 1.5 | 0.657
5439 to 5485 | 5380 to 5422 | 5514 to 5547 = 0.5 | 0.657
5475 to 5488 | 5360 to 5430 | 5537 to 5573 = 1.1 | 0.689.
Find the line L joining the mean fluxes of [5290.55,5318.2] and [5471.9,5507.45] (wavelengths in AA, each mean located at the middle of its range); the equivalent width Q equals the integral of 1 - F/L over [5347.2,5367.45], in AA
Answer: 3.20 AA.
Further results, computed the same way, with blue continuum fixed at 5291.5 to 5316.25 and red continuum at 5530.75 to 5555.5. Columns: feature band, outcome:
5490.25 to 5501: 0.9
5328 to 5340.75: 1.1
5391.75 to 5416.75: 3.4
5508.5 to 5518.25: 1.2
